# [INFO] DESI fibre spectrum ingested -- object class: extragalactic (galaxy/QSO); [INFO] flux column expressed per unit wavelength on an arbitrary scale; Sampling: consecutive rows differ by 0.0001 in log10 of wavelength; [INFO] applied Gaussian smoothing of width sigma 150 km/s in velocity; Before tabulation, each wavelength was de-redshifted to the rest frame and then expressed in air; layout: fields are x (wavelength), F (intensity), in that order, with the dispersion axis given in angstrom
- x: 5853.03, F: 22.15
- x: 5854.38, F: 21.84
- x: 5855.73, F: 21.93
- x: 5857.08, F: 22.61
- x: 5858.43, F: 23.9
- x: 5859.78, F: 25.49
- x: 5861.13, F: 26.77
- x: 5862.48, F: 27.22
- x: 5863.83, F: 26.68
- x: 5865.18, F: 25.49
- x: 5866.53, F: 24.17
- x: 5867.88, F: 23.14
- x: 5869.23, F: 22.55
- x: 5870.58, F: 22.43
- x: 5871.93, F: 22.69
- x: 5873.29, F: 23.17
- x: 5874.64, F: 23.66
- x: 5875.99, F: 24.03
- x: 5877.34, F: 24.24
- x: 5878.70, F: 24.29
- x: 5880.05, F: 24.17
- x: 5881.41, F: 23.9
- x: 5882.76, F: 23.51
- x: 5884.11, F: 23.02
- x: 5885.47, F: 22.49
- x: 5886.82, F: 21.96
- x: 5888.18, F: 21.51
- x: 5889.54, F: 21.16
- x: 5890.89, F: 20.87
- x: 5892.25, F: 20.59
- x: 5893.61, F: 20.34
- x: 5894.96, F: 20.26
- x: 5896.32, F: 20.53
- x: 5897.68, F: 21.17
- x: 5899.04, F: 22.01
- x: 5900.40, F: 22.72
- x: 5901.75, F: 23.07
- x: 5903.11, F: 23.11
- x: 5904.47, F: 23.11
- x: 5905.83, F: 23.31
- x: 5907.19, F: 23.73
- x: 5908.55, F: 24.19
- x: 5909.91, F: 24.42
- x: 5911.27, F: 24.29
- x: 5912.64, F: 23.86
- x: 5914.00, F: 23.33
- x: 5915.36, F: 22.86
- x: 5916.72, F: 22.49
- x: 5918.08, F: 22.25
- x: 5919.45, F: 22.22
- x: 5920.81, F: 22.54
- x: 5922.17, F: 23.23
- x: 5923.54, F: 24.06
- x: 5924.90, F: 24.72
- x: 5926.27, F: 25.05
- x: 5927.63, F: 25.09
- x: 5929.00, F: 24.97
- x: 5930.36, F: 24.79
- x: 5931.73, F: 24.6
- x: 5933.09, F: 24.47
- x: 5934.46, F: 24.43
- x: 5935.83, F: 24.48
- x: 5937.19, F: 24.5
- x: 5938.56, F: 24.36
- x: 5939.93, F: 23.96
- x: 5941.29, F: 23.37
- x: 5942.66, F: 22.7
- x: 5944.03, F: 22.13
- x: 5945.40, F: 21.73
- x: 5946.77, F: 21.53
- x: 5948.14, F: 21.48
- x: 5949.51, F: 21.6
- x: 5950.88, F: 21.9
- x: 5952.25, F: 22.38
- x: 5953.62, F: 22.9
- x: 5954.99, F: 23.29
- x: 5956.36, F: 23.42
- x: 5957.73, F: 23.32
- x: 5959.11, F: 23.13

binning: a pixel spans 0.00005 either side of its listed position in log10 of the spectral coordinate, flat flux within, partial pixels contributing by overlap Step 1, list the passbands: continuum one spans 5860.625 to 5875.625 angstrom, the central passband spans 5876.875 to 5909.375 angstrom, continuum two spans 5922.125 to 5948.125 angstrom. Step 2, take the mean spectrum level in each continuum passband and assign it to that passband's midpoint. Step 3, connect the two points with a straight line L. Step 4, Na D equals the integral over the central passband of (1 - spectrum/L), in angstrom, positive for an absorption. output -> 2.27 angstrom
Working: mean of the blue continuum 24.3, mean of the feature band 22.5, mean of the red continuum 23.9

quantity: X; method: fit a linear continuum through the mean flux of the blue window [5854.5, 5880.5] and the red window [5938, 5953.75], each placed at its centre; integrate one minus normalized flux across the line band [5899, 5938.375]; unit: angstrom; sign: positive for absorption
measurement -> -1.3 angstrom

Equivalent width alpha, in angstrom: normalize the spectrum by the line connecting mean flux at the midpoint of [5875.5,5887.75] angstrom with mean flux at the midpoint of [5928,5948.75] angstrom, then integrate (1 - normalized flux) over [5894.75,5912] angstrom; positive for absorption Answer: 0.50 angstrom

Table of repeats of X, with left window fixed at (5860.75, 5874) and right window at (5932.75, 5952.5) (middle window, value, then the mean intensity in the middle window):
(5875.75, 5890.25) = 0.61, 23.1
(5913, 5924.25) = 0.25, 22.9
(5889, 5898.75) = 1.28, 20.7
